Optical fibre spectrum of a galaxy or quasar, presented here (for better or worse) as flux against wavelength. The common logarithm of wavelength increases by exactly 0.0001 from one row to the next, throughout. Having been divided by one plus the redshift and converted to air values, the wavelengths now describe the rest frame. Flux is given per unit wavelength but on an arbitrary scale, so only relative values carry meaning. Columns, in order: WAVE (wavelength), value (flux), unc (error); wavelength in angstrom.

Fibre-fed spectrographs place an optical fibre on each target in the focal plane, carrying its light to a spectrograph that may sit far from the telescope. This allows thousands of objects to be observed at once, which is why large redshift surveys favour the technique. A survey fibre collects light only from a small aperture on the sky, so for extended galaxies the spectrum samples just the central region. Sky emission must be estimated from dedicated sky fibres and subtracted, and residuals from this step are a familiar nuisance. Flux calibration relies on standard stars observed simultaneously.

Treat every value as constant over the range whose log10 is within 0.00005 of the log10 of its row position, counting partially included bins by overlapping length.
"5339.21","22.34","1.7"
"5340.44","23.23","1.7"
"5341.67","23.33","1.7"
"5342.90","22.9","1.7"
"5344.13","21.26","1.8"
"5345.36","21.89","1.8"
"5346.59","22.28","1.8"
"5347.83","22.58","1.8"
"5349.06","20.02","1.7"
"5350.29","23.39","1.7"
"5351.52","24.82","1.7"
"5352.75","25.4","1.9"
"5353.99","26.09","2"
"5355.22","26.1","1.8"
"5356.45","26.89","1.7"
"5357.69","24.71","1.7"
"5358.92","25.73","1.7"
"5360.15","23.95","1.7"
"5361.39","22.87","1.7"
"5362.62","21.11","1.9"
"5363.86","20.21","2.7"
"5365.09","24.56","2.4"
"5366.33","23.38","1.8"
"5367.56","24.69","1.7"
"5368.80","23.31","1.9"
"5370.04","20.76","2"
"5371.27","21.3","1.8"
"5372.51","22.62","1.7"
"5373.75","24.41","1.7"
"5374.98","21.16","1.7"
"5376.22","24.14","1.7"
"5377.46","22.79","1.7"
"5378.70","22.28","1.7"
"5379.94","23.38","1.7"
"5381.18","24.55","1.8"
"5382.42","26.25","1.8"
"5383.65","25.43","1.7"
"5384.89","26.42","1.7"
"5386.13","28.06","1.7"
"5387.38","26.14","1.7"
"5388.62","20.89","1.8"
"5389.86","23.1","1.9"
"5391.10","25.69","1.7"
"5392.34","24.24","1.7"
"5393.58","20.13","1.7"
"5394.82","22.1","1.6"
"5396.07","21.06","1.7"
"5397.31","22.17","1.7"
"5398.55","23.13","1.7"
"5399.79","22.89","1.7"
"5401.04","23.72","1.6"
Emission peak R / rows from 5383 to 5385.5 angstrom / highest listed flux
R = 26.42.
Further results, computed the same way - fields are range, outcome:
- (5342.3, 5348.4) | 22.9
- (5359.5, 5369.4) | 24.69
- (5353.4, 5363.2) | 26.89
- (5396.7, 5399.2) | 23.13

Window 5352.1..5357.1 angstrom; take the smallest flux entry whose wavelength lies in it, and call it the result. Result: 25.4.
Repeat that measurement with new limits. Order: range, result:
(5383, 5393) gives 20.89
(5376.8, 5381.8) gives 22.28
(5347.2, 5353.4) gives 20.02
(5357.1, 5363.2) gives 21.11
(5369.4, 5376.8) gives 20.76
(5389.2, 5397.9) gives 20.13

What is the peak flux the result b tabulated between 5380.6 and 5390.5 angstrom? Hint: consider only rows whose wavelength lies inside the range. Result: 28.06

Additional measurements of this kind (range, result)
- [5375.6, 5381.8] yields 24.55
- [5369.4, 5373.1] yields 22.62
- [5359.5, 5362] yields 23.95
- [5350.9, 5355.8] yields 26.1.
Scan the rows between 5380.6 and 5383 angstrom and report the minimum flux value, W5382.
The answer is 24.55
